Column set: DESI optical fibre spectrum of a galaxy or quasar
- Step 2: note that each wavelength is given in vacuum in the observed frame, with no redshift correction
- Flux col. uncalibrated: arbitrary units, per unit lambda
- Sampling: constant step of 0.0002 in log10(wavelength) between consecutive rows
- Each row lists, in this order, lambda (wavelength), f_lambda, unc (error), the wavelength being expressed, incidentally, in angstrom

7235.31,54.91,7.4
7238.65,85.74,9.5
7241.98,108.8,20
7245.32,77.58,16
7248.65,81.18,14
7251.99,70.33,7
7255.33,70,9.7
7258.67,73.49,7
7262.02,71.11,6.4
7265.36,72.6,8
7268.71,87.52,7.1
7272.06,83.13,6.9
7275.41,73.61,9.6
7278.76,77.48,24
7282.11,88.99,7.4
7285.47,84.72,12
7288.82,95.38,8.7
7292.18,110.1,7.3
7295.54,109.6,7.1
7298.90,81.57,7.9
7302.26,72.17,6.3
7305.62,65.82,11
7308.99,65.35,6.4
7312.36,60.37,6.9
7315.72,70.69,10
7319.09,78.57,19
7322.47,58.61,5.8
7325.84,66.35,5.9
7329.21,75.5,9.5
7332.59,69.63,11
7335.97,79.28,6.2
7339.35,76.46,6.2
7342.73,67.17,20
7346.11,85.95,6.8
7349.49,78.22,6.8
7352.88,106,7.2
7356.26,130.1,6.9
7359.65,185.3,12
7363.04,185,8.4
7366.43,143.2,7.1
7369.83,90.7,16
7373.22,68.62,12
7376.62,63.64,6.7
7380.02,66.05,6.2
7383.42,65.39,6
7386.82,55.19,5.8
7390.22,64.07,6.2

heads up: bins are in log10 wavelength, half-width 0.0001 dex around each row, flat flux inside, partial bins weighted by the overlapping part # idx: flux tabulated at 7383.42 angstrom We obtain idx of 65.39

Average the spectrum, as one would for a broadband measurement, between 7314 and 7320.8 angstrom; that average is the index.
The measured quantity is 74.5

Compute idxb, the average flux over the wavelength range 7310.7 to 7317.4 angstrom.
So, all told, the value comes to 65.6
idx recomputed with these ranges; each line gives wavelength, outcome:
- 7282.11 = 88.99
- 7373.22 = 68.62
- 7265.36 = 72.6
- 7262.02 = 71.11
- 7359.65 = 185.3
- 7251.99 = 70.33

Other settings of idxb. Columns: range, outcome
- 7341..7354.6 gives 84.5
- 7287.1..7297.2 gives 105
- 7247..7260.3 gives 73.7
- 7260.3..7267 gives 71.8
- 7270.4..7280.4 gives 78.1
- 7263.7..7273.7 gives 81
